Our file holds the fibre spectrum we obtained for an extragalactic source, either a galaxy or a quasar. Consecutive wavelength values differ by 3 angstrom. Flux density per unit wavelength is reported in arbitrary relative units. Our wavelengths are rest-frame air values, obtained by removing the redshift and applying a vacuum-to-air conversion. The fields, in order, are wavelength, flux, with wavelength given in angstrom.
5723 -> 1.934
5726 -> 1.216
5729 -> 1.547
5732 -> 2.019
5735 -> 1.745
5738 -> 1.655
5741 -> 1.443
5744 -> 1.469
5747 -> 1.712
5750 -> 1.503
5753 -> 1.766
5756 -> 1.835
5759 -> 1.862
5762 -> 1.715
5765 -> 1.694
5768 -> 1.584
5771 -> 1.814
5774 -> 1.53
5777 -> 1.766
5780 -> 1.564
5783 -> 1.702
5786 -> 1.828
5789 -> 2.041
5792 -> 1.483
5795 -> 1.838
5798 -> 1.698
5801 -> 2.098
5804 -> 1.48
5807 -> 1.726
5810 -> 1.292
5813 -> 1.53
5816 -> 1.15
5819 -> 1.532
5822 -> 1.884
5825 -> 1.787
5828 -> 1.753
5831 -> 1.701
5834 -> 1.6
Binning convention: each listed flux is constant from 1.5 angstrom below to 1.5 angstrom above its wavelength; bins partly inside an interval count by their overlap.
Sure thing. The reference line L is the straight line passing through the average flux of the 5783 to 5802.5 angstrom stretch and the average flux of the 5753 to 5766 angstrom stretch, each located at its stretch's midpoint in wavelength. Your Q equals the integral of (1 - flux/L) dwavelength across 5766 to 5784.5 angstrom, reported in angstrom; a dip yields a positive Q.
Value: 1.4 angstrom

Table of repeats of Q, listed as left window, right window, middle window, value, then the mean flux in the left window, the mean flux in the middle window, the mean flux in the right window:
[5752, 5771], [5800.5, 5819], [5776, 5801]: -2.25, 1.75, 1.76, 1.52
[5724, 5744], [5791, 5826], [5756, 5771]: -1.16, 1.6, 1.74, 1.62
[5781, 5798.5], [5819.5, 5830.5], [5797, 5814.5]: 1.31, 1.76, 1.64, 1.77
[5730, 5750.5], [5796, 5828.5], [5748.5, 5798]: -2.32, 1.65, 1.72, 1.63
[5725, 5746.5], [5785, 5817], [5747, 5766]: -1.31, 1.6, 1.73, 1.66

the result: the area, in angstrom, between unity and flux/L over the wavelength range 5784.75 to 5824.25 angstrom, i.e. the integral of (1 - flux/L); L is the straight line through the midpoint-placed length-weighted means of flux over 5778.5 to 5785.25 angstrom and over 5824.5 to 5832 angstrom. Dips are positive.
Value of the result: 0.83 angstrom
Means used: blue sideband 1.65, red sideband 1.74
